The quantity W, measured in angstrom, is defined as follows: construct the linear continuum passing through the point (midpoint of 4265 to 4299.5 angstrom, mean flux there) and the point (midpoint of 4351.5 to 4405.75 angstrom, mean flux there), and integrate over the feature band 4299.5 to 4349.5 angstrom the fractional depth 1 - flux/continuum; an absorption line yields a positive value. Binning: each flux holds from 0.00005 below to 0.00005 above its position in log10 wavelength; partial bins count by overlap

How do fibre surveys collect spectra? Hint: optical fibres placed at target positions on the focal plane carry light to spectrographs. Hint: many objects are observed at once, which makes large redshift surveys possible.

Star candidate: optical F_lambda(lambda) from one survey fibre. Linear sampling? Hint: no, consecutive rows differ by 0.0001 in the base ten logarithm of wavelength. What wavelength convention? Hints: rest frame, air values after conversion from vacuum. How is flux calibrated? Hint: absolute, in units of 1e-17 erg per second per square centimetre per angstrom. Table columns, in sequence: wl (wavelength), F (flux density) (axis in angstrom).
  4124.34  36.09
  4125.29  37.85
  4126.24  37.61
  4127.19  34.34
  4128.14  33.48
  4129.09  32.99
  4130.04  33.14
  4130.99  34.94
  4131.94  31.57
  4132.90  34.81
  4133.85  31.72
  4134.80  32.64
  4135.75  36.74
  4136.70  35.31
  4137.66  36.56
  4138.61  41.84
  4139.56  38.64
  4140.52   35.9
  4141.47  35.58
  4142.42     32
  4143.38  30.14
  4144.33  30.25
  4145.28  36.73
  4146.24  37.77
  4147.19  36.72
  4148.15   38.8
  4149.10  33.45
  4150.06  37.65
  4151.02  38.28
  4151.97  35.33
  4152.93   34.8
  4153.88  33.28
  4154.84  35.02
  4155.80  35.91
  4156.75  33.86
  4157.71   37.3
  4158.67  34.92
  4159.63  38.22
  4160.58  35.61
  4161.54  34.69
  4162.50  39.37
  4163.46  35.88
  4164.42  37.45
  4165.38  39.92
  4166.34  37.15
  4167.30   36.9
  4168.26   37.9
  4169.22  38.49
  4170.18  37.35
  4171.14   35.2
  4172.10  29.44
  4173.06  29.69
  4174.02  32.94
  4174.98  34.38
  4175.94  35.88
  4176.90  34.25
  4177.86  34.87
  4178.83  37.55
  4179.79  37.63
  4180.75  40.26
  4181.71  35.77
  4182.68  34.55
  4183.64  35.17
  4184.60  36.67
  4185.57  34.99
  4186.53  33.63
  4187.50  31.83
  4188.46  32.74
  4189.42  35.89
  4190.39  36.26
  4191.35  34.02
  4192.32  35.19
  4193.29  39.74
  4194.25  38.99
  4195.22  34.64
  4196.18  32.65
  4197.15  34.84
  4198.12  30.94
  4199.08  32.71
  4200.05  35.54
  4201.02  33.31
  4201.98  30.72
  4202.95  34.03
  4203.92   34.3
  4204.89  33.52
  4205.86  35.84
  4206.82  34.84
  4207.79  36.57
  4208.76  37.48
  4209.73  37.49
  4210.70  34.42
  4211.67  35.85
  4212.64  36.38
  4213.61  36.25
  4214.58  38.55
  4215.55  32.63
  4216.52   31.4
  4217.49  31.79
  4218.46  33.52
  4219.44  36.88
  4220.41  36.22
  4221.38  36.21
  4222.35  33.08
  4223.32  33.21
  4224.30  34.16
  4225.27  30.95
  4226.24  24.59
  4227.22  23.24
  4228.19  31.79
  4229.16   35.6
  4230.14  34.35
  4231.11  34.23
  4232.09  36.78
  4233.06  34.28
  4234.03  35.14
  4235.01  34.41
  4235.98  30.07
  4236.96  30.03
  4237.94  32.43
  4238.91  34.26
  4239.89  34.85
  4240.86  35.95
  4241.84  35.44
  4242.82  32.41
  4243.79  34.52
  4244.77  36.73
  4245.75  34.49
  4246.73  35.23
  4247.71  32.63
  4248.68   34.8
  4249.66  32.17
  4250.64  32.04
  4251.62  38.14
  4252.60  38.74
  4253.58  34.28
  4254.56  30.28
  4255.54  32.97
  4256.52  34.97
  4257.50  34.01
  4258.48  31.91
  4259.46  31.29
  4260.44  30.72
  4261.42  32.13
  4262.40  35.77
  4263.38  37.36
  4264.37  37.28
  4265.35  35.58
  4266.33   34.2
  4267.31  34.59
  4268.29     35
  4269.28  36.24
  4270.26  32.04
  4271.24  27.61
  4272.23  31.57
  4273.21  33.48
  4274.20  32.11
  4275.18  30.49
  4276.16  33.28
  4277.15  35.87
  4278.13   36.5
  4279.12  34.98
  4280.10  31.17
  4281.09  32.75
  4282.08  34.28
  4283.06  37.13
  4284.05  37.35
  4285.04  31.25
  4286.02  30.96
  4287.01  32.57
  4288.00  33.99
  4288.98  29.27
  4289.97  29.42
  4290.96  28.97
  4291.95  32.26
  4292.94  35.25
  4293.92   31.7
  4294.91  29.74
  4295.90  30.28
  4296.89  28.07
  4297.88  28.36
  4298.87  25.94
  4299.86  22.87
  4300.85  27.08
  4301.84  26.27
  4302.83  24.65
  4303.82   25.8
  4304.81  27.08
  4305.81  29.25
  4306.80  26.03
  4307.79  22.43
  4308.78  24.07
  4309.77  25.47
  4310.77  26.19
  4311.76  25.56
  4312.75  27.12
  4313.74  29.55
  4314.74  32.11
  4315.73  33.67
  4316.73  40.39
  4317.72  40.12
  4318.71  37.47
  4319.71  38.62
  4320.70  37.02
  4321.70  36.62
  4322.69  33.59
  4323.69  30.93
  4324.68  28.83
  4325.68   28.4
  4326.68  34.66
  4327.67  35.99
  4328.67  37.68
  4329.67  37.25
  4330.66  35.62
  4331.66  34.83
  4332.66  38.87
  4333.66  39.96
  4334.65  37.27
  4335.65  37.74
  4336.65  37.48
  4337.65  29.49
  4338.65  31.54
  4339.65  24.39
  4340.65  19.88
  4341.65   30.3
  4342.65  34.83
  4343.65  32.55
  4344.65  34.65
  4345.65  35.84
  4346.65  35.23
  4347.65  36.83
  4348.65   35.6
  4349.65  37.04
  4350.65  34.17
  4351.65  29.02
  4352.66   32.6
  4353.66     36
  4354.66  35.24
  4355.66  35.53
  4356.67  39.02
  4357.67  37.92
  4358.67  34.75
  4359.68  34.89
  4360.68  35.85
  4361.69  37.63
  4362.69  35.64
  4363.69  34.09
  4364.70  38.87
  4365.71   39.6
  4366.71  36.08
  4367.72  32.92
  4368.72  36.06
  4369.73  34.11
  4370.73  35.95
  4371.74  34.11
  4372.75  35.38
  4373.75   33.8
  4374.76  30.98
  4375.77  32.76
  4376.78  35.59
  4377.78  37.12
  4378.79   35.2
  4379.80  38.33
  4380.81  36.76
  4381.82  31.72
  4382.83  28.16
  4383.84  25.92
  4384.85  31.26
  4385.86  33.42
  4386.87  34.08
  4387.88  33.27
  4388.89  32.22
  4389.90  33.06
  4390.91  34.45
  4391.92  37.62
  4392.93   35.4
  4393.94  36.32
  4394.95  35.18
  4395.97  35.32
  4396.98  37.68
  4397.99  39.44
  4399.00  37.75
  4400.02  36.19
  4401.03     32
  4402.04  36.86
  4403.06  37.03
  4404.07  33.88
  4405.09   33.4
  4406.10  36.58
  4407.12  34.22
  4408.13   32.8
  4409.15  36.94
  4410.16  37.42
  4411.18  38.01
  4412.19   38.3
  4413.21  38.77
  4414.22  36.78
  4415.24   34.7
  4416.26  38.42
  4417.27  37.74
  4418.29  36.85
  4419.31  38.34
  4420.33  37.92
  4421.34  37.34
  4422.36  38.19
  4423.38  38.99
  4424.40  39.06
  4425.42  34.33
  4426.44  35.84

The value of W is 2.3 angstrom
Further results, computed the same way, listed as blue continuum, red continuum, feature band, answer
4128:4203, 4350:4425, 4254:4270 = 0.6 angstrom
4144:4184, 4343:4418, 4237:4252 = 0.6 angstrom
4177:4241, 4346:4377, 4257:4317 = 6.4 angstrom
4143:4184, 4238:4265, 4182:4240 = 1.4 angstrom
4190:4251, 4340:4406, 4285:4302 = 2.3 angstrom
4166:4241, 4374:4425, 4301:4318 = 3.2 angstrom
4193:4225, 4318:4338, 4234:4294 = 2.7 angstrom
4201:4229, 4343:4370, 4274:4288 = 0.4 angstrom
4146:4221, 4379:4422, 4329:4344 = 0.8 angstrom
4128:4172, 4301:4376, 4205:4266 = 0.9 angstrom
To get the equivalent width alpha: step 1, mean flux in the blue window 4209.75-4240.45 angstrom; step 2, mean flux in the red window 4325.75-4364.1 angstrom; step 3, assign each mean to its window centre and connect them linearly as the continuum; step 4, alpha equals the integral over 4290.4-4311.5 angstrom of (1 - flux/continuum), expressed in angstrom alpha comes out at 4.15 angstrom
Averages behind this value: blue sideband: 33.5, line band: 27.5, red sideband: 34.6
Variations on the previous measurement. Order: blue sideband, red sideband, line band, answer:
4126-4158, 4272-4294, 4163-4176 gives -0.3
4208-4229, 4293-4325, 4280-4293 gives -0.7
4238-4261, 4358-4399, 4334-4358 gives 0.6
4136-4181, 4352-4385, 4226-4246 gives 1.3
